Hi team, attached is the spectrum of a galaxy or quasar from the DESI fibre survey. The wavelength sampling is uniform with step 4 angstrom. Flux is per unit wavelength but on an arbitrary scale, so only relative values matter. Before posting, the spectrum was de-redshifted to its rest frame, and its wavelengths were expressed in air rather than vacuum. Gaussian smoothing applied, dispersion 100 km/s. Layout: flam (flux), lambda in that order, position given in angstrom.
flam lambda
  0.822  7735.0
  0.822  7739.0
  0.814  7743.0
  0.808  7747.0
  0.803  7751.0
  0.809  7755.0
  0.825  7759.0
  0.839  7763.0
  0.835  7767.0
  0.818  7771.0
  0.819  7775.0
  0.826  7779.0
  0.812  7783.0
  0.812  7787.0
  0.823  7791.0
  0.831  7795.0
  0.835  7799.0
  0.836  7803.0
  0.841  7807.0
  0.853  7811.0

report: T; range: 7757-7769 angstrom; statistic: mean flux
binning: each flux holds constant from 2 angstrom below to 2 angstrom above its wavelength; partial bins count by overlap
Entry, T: 0.833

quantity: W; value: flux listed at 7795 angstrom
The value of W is 0.831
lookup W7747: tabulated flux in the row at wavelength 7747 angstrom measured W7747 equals 0.808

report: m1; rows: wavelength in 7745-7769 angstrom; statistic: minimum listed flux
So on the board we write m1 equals 0.803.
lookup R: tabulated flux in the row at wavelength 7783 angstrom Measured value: 0.812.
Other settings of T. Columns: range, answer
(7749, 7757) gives 0.806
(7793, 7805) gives 0.834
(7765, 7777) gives 0.824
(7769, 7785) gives 0.819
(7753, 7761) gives 0.817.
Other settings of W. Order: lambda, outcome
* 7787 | 0.812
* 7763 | 0.839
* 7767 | 0.835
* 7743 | 0.814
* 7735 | 0.822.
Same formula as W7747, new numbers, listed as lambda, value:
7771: 0.818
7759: 0.825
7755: 0.809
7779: 0.826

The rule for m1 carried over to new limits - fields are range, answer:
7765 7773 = 0.818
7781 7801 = 0.812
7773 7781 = 0.819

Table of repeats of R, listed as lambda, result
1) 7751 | 0.803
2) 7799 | 0.835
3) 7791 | 0.823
